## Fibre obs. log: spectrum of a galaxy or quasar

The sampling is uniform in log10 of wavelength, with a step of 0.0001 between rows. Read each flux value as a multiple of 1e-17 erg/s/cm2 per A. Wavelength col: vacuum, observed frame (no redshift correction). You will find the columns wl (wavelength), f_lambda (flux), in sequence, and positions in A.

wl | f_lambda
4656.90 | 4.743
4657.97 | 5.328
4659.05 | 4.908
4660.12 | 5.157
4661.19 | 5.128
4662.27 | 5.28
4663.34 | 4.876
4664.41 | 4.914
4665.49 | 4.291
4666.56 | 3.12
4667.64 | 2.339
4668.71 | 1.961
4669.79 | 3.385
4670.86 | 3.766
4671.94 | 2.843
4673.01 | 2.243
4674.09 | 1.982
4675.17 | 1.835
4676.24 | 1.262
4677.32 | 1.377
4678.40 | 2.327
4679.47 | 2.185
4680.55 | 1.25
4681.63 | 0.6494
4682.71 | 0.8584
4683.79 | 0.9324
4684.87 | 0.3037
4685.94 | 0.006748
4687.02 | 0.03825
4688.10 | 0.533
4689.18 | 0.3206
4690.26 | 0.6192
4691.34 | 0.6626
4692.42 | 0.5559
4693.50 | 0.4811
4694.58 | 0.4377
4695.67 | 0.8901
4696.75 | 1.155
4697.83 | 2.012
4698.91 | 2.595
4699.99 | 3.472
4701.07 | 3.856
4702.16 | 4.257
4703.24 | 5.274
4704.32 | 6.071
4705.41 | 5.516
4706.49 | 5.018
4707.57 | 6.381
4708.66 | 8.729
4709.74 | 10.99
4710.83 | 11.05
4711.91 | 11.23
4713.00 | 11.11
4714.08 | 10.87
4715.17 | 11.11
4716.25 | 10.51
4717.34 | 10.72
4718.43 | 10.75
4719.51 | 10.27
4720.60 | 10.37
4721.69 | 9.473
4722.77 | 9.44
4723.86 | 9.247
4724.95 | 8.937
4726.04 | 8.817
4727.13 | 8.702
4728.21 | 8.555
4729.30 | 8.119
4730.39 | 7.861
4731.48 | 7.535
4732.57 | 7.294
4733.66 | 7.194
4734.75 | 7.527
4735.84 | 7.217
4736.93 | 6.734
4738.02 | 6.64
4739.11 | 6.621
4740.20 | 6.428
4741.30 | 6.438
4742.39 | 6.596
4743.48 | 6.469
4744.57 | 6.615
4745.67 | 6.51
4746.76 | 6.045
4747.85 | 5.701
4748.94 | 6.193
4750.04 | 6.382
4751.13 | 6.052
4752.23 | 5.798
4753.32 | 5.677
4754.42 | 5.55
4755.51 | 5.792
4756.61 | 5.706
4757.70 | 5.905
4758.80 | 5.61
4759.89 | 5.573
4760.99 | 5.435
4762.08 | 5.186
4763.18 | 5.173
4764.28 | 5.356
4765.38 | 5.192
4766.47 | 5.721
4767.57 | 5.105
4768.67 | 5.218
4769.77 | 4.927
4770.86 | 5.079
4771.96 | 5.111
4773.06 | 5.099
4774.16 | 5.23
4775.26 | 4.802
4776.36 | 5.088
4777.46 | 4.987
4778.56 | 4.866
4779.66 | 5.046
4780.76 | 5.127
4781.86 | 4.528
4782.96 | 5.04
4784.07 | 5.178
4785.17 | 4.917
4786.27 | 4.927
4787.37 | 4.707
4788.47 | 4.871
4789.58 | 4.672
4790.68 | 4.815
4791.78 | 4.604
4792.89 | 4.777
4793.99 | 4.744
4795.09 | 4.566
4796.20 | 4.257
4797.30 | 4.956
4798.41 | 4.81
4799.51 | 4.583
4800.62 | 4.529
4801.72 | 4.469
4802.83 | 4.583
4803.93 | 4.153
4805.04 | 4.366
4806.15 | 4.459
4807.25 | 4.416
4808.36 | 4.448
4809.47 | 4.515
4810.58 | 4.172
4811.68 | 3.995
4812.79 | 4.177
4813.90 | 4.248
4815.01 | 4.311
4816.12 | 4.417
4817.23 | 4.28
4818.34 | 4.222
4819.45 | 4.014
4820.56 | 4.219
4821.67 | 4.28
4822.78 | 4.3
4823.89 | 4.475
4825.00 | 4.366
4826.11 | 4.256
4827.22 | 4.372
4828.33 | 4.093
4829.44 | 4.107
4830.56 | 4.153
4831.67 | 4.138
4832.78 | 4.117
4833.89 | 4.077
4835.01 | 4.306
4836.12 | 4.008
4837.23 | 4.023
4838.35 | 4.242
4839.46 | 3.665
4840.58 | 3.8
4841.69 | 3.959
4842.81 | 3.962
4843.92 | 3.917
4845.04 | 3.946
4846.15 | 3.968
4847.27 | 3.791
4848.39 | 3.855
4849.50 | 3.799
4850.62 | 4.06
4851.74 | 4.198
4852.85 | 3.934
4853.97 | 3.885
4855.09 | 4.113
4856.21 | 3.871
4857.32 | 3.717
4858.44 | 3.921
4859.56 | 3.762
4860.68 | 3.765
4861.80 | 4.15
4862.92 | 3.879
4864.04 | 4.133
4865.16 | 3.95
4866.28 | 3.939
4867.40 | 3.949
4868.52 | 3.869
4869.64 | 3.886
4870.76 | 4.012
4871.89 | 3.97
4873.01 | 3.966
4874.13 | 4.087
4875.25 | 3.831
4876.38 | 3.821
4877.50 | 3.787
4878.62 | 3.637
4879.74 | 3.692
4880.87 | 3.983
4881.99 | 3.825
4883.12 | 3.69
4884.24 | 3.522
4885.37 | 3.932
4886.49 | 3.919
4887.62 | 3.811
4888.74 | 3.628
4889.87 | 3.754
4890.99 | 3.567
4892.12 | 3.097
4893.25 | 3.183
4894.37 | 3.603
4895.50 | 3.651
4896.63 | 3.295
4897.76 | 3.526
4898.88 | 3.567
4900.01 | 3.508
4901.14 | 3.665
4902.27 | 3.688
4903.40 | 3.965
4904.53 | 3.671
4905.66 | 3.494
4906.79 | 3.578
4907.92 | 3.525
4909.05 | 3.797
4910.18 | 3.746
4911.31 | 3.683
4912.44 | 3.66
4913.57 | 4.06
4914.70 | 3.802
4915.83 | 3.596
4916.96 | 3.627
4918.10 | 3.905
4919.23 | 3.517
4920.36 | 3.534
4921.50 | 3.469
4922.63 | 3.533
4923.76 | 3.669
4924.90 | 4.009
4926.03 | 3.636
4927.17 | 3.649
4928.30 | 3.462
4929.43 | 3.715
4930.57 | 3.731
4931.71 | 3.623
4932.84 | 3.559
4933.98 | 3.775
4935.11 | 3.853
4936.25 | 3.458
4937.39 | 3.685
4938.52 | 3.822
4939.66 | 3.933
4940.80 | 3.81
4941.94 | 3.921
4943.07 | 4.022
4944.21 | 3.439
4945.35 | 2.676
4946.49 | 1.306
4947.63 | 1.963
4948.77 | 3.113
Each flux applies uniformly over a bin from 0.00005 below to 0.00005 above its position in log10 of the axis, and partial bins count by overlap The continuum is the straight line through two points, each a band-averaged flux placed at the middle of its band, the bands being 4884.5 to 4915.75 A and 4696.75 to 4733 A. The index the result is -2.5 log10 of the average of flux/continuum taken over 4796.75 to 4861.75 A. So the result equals 0.259 mag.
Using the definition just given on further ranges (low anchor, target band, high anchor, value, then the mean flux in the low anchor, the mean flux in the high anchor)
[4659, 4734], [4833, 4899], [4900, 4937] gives 0.039 mag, 4.98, 3.67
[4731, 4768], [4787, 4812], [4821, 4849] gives 0.091 mag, 6.15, 4.09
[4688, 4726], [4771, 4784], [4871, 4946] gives 0.074 mag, 6.25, 3.68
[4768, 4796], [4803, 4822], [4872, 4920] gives 0.074 mag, 4.91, 3.69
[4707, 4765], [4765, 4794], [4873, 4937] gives 0.310 mag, 7.65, 3.67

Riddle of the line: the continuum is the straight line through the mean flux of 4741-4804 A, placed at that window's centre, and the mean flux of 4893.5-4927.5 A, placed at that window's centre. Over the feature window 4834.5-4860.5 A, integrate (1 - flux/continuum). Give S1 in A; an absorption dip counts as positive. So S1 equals 2.6 A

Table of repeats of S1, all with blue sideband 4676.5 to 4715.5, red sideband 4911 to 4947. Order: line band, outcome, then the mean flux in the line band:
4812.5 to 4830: -2.9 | 4.26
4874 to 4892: -0.7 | 3.76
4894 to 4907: 0.0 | 3.6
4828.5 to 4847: -1.9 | 4.02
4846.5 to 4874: -2.3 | 3.93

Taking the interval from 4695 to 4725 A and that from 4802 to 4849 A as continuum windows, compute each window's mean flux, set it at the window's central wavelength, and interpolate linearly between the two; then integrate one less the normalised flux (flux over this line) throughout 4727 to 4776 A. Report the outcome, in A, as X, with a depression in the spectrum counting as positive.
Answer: 1.5 A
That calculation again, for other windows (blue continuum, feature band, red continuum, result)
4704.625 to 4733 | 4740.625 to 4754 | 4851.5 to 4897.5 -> 3.2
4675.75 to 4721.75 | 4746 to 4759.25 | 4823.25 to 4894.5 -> -4.6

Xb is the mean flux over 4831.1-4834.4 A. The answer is 4.12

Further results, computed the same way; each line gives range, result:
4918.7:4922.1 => 3.51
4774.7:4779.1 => 4.94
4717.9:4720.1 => 10.5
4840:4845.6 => 3.92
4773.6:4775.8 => 5.01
